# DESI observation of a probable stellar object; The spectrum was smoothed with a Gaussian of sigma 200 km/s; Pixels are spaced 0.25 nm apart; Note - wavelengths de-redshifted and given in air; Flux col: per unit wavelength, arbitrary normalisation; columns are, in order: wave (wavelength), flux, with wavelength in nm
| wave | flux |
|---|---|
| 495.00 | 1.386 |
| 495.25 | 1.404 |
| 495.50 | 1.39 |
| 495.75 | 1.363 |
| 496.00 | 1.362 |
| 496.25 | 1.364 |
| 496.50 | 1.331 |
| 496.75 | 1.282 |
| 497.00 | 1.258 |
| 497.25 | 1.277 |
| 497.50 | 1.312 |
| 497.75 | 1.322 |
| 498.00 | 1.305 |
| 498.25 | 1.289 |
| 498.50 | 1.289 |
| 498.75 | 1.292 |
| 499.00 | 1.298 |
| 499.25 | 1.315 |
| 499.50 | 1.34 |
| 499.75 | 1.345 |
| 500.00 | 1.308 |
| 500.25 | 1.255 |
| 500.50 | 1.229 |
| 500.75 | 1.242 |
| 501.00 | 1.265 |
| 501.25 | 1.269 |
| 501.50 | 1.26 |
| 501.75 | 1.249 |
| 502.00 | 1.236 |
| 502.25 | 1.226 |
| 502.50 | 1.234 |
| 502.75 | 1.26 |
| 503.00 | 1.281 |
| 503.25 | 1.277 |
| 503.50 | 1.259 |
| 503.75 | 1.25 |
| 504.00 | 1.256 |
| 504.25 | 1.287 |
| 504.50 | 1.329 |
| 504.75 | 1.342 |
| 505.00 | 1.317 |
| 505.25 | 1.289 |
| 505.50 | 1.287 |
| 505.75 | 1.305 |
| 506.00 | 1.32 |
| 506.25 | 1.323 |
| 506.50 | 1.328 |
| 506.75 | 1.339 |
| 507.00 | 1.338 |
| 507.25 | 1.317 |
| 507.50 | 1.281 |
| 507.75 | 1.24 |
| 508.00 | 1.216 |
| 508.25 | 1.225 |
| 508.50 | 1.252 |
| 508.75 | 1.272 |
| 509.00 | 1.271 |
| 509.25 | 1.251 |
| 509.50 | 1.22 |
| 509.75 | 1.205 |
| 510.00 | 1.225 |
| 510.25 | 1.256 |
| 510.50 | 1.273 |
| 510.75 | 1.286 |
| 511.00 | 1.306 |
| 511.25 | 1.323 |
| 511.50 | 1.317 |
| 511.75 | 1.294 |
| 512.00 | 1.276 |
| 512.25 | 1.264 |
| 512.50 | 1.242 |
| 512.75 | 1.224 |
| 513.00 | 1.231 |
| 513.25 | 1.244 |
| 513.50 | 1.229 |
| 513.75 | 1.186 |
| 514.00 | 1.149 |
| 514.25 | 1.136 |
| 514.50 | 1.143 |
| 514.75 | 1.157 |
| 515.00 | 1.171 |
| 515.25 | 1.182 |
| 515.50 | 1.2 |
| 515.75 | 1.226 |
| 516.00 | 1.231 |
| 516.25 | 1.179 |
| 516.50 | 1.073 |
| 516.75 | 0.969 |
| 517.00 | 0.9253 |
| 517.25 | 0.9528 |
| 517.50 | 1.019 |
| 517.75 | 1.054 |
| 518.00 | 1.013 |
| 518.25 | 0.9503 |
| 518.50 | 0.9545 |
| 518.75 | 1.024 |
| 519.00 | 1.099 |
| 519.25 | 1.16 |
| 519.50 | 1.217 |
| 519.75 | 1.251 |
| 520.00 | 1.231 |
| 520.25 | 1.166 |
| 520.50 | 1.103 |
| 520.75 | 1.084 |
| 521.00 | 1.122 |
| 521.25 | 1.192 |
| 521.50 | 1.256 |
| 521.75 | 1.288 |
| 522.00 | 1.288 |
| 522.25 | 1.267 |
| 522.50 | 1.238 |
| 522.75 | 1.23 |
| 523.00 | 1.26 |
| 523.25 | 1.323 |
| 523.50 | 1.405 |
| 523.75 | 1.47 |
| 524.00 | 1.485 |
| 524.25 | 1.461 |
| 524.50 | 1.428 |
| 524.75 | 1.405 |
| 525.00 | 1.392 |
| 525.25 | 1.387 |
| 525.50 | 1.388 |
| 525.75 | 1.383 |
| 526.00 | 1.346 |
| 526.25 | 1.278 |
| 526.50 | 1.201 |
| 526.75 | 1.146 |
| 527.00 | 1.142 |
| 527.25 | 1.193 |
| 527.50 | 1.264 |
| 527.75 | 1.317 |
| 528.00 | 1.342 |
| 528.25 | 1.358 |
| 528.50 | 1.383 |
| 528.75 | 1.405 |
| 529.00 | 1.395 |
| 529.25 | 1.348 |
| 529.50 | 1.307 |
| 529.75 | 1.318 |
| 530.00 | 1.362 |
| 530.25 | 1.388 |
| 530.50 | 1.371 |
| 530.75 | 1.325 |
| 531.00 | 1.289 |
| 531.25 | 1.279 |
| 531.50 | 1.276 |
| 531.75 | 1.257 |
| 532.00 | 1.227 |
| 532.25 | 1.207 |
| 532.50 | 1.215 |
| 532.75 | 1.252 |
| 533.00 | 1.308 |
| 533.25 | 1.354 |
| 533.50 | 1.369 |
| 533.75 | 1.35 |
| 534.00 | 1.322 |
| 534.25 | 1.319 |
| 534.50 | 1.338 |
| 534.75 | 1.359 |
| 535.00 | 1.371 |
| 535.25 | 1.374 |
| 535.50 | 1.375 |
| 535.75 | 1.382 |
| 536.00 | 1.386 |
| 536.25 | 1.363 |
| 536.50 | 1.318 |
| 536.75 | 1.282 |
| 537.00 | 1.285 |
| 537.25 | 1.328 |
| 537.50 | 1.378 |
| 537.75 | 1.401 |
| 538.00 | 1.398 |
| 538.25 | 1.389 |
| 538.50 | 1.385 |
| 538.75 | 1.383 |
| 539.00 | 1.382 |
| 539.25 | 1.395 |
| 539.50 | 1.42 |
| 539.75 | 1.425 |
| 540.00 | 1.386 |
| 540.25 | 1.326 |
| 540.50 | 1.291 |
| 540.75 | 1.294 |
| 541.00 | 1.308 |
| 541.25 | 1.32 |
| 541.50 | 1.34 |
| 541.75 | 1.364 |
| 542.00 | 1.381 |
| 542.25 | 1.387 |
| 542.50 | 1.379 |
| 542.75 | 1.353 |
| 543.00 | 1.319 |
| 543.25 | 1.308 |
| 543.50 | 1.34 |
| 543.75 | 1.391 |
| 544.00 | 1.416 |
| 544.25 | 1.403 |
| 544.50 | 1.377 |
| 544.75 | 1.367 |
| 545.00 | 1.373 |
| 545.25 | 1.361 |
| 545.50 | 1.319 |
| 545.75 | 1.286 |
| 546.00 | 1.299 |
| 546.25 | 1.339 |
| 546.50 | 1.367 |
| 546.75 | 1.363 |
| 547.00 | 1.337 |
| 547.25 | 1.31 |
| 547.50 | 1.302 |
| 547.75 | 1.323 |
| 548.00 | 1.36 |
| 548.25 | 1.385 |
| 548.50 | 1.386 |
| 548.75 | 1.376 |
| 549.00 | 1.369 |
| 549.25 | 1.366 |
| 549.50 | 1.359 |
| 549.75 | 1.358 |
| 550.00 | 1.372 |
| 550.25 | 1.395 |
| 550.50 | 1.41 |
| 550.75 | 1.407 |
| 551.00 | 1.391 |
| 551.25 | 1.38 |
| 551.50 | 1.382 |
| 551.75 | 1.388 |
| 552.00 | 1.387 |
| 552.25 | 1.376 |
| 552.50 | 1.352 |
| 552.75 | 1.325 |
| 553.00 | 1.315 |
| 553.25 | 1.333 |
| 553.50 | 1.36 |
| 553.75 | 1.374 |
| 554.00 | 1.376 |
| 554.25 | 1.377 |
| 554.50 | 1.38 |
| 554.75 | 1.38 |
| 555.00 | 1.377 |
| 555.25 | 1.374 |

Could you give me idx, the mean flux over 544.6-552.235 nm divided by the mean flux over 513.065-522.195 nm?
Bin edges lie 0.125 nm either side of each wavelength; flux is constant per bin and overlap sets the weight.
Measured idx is 1.2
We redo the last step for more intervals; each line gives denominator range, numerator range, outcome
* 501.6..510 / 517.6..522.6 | 0.90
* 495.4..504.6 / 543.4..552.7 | 1.06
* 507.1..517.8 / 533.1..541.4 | 1.13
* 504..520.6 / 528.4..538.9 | 1.11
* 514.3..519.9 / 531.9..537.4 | 1.20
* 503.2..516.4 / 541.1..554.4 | 1.08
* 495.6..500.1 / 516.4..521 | 0.81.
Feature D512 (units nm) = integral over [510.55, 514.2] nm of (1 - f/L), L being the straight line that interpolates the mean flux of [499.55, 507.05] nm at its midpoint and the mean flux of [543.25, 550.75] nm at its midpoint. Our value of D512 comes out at 0.13 nm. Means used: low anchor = 1.28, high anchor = 1.36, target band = 1.25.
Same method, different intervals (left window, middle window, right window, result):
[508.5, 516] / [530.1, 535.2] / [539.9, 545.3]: 0.016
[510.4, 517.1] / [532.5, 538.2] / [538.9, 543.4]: -0.094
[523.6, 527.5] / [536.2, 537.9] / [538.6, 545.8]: 0.021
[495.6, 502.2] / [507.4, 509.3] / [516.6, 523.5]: -0.040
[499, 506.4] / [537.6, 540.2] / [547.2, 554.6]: -0.095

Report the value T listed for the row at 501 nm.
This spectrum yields 1.265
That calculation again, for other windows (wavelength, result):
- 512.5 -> 1.242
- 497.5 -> 1.312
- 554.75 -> 1.38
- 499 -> 1.298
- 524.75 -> 1.405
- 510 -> 1.225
